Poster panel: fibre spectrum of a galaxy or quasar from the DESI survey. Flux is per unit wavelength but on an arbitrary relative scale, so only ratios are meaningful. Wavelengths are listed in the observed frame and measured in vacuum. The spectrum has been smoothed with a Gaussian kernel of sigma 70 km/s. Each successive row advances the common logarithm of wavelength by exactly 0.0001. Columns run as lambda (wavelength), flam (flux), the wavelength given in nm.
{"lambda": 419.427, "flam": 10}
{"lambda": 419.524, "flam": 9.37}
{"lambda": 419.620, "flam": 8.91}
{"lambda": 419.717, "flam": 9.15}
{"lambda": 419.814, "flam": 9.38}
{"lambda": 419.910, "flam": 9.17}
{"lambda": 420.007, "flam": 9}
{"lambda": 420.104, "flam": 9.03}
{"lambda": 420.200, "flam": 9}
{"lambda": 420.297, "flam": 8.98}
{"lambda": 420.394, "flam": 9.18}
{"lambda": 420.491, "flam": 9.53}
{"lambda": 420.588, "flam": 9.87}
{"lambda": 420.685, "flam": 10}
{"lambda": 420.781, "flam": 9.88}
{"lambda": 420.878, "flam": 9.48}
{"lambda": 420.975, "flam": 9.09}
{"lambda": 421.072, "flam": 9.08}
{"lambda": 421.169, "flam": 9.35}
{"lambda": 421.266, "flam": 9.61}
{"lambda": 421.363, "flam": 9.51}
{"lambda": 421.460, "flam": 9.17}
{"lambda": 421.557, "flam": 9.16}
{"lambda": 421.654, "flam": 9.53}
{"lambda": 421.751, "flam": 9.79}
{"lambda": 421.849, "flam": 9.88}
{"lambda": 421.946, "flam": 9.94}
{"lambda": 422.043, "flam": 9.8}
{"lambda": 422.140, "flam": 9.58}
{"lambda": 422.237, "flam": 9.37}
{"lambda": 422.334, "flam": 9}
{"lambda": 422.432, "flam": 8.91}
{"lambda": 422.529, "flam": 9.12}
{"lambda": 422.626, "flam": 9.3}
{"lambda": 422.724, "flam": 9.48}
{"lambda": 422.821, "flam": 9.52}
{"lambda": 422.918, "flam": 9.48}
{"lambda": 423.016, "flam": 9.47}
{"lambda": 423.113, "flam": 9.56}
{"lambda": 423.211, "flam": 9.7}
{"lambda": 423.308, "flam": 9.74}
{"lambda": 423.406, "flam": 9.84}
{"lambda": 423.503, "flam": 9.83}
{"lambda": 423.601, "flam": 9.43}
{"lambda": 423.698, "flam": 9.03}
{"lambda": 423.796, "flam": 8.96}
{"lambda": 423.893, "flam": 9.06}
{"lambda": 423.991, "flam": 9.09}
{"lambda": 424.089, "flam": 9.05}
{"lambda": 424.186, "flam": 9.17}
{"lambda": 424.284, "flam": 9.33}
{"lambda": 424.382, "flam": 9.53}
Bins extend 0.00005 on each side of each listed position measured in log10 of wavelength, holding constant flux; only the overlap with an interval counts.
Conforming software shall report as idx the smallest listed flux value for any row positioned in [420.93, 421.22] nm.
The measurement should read 9.08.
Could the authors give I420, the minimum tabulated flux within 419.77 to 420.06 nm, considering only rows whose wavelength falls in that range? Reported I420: 9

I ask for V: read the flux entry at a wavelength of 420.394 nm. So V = 9.18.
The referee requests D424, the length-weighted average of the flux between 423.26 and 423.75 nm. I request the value 9.56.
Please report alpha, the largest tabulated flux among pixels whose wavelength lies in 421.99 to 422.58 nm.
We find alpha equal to 9.8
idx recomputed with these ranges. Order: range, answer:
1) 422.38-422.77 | 8.91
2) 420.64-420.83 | 9.88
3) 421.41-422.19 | 9.16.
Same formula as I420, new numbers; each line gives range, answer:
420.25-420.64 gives 8.98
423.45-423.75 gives 9.03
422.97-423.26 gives 9.47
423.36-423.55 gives 9.83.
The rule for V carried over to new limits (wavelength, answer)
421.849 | 9.88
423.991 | 9.09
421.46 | 9.17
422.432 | 8.91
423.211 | 9.7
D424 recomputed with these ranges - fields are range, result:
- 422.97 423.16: 9.54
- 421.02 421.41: 9.38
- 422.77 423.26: 9.55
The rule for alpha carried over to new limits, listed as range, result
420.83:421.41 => 9.61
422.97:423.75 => 9.84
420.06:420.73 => 10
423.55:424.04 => 9.43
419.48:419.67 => 9.37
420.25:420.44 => 9.18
